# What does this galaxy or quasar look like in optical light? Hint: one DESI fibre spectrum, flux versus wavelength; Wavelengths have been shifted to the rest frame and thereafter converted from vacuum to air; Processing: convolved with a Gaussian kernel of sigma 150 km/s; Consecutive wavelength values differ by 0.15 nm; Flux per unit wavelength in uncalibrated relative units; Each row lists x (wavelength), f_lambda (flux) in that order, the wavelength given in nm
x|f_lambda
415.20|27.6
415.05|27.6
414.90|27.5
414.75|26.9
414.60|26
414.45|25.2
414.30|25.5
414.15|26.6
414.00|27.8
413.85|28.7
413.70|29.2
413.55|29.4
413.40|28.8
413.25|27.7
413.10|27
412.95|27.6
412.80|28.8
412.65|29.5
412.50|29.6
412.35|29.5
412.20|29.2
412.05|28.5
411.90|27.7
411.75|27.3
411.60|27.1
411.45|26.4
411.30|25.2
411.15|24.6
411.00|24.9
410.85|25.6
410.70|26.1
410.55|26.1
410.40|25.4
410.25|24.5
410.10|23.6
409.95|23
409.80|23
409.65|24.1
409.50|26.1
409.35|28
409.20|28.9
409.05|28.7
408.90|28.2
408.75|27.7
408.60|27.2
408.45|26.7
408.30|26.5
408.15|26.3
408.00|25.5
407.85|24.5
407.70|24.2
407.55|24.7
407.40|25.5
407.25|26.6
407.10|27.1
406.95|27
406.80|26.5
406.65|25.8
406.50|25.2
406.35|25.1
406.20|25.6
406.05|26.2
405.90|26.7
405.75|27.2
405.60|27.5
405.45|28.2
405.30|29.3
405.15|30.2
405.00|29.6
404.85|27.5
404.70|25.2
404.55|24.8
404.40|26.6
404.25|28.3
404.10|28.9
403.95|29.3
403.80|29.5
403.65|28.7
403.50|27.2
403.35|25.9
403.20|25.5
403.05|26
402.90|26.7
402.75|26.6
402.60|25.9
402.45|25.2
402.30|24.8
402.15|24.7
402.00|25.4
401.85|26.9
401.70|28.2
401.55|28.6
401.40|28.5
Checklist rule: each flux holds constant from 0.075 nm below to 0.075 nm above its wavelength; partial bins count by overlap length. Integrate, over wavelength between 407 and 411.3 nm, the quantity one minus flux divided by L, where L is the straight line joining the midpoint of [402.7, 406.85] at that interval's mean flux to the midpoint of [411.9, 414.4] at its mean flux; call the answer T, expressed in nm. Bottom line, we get 0.30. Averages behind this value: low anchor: 27.1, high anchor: 28.3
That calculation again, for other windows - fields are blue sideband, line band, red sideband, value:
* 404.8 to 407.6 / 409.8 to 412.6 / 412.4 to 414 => 0.18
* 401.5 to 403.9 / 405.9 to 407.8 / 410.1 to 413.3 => 0.07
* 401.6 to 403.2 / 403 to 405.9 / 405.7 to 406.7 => -0.18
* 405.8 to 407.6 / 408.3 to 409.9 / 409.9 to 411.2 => -0.09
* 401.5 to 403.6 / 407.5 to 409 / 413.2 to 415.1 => 0.04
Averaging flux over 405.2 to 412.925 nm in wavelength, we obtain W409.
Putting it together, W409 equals 26.5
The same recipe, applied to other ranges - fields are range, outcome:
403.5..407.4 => 27.3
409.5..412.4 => 25.9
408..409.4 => 27.5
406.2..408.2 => 25.7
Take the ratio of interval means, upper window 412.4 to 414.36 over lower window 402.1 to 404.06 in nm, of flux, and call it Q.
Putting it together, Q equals 1.1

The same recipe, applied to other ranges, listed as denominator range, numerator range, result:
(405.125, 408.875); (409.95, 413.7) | 1.02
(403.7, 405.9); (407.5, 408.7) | 0.92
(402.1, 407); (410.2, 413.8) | 1.02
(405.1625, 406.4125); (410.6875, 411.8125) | 0.95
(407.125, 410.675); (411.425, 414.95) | 1.08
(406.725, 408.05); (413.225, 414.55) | 1.07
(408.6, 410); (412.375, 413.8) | 1.08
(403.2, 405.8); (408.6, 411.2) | 0.93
